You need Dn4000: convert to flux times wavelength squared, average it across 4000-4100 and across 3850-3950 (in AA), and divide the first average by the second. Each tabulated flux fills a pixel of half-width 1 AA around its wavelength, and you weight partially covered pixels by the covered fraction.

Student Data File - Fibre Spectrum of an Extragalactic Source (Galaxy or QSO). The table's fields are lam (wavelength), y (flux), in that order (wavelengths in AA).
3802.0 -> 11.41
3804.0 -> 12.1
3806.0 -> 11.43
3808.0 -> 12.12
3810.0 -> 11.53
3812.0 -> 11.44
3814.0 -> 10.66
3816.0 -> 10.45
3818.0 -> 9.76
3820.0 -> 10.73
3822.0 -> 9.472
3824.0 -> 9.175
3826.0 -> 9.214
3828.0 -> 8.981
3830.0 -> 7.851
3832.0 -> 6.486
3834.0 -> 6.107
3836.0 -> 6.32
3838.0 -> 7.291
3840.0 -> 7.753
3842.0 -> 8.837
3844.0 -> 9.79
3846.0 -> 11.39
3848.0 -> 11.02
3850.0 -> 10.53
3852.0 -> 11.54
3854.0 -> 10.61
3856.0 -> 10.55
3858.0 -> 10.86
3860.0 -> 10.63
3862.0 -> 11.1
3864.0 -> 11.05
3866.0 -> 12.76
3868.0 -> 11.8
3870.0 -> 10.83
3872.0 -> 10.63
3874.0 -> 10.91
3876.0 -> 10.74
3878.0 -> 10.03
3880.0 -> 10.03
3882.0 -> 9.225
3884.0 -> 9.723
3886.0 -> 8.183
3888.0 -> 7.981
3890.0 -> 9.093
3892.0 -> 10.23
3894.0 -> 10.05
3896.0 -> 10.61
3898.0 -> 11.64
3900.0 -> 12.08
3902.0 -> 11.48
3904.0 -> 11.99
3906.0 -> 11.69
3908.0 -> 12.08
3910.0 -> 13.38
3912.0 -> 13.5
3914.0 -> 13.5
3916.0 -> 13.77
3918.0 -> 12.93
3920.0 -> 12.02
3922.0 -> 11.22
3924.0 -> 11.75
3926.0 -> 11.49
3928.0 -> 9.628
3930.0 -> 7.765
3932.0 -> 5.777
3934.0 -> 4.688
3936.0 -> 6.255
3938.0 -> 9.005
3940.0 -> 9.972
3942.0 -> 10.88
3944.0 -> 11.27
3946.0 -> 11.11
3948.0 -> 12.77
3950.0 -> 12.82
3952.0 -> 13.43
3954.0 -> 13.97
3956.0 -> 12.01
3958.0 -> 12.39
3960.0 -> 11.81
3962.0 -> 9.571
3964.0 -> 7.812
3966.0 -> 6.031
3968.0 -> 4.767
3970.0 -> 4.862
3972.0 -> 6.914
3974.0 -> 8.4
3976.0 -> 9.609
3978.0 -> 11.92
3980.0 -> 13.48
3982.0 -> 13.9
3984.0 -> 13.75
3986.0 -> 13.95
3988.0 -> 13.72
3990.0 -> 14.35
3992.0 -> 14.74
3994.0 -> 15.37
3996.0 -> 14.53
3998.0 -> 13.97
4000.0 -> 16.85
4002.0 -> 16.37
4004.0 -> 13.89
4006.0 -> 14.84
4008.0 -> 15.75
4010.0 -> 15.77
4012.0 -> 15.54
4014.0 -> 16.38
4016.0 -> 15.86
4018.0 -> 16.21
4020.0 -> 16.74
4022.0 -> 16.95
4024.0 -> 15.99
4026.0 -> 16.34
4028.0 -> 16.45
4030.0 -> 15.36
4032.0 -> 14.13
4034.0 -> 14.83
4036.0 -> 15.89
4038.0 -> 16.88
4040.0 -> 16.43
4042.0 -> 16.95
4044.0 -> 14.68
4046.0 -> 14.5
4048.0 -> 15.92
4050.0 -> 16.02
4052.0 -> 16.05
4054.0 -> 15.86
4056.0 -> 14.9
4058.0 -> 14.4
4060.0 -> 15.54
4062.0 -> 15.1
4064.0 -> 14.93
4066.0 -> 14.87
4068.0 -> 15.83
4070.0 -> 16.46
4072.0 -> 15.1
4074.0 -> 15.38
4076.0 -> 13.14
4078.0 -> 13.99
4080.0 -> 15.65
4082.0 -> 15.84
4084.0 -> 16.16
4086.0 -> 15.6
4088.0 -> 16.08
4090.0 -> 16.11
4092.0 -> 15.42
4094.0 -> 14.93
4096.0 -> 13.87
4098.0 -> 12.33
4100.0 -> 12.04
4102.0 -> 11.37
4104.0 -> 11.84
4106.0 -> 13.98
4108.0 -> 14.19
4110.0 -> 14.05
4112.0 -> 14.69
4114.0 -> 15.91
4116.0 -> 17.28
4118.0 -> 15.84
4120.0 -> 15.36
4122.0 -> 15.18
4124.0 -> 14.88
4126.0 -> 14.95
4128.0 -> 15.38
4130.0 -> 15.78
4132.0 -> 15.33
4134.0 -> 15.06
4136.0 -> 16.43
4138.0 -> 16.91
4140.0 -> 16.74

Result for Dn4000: 1.56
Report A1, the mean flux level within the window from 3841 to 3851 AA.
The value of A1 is 10.3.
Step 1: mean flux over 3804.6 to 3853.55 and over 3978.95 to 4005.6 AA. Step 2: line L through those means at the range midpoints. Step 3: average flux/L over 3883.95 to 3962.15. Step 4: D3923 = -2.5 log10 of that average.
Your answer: 0.14 mag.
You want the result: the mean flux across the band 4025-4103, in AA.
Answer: 15.2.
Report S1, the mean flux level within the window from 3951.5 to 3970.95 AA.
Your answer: 9.58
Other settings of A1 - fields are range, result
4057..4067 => 15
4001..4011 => 15.3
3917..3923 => 12.1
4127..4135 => 15.4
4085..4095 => 15.6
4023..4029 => 16.3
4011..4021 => 16.1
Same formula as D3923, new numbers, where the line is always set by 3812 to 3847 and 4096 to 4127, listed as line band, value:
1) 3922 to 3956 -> 0.08 mag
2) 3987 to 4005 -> -0.23 mag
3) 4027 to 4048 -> -0.21 mag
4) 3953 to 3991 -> 0.09 mag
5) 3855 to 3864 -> -0.14 mag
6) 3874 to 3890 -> 0.05 mag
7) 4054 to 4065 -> -0.14 mag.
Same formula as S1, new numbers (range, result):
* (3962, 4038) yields 13.6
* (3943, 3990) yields 11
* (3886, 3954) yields 10.9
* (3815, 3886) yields 9.81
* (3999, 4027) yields 16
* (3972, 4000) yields 13.1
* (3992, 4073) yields 15.6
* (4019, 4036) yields 15.9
